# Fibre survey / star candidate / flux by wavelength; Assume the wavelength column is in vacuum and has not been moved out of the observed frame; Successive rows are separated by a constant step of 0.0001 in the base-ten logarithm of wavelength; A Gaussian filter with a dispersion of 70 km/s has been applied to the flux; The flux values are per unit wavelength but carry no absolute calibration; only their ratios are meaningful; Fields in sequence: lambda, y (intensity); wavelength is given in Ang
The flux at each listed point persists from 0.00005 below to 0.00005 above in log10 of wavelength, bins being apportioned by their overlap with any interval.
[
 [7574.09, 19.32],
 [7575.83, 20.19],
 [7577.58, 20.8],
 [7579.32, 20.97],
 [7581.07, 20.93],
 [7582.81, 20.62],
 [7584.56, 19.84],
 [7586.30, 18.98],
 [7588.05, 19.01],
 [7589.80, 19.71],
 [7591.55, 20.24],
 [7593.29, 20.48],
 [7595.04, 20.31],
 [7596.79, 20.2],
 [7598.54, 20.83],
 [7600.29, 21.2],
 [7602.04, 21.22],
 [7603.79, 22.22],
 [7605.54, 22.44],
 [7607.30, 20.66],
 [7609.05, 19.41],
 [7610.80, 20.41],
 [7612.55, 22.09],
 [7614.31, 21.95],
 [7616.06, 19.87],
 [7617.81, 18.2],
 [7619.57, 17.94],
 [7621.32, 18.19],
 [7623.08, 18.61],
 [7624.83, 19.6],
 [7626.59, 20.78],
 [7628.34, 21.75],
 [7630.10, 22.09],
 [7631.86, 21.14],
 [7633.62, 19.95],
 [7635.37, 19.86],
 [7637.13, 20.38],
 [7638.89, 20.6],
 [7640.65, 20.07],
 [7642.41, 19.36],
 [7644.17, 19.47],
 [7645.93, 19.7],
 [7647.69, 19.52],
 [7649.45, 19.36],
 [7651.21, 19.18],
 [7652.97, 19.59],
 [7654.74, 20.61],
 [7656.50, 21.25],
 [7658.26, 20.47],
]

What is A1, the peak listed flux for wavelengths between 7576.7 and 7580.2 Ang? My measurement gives 20.97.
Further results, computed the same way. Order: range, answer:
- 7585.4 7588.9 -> 19.01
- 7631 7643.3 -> 21.14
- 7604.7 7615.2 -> 22.44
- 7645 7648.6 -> 19.7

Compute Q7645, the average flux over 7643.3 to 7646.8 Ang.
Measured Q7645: 19.6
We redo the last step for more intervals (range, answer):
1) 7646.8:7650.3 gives 19.5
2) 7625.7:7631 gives 21.5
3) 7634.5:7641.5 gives 20.2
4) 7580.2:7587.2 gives 20.1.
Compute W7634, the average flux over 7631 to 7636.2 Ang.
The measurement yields 20.3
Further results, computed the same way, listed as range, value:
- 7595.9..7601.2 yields 20.7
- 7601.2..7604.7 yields 21.7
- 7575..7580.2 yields 20.6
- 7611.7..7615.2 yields 22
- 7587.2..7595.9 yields 20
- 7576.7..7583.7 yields 20.8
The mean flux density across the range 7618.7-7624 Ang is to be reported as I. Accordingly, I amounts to 18.3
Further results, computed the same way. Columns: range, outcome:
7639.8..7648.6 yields 19.6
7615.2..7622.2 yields 18.5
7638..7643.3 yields 20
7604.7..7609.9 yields 20.8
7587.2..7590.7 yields 19.3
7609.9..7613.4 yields 21.3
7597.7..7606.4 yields 21.6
